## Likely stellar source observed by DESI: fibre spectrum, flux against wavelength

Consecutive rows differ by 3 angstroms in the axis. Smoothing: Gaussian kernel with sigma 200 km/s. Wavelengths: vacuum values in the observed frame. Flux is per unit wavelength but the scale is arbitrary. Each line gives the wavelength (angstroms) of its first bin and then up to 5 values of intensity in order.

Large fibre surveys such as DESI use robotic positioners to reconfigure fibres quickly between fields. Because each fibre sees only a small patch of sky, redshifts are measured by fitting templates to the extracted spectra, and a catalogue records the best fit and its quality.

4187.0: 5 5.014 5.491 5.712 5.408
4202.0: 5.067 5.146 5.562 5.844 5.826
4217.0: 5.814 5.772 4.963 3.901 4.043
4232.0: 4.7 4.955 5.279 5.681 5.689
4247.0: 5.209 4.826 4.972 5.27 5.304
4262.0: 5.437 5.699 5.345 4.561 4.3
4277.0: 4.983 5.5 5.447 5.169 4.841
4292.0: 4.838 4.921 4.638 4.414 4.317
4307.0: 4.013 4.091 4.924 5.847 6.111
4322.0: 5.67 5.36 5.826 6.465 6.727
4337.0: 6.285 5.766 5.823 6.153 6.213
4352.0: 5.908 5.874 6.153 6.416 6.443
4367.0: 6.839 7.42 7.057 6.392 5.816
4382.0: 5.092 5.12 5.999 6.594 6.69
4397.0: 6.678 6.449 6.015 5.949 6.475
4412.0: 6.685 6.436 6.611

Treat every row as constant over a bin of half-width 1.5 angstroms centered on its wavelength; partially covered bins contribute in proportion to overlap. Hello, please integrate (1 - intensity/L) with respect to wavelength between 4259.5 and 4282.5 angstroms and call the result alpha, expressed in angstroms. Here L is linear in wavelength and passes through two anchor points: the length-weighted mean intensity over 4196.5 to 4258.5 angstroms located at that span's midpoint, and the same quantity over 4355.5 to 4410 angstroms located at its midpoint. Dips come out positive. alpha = 1.5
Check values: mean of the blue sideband 5.21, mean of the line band 5.14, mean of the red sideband 6.3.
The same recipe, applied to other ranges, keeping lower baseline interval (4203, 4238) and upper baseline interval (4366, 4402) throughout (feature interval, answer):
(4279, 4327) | 6.1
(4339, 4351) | 0.1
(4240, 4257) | 0.3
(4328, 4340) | -0.7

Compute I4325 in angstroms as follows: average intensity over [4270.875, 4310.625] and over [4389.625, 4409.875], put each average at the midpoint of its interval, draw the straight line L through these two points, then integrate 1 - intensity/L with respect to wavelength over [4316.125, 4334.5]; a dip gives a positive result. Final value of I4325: -2.47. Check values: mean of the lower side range 4.74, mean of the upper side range 6.4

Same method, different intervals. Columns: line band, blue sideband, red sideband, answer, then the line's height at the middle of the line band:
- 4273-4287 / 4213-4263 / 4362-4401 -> 1.0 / 5.5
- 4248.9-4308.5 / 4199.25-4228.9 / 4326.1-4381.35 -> 8.2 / 5.74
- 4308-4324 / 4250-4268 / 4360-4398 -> 1.4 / 5.79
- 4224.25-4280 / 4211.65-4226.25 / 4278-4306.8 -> 1.4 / 5.16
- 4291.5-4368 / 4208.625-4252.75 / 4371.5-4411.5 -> 2.6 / 5.8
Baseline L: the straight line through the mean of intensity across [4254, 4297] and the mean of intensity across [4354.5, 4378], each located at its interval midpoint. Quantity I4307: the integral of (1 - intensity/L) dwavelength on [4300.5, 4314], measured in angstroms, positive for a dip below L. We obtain 3.12 angstroms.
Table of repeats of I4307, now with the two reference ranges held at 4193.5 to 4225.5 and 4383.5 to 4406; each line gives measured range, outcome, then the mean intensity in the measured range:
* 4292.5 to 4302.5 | 2.0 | 4.68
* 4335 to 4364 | -0.4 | 6.1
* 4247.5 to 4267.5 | 1.4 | 5.25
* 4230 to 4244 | 1.0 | 5.17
